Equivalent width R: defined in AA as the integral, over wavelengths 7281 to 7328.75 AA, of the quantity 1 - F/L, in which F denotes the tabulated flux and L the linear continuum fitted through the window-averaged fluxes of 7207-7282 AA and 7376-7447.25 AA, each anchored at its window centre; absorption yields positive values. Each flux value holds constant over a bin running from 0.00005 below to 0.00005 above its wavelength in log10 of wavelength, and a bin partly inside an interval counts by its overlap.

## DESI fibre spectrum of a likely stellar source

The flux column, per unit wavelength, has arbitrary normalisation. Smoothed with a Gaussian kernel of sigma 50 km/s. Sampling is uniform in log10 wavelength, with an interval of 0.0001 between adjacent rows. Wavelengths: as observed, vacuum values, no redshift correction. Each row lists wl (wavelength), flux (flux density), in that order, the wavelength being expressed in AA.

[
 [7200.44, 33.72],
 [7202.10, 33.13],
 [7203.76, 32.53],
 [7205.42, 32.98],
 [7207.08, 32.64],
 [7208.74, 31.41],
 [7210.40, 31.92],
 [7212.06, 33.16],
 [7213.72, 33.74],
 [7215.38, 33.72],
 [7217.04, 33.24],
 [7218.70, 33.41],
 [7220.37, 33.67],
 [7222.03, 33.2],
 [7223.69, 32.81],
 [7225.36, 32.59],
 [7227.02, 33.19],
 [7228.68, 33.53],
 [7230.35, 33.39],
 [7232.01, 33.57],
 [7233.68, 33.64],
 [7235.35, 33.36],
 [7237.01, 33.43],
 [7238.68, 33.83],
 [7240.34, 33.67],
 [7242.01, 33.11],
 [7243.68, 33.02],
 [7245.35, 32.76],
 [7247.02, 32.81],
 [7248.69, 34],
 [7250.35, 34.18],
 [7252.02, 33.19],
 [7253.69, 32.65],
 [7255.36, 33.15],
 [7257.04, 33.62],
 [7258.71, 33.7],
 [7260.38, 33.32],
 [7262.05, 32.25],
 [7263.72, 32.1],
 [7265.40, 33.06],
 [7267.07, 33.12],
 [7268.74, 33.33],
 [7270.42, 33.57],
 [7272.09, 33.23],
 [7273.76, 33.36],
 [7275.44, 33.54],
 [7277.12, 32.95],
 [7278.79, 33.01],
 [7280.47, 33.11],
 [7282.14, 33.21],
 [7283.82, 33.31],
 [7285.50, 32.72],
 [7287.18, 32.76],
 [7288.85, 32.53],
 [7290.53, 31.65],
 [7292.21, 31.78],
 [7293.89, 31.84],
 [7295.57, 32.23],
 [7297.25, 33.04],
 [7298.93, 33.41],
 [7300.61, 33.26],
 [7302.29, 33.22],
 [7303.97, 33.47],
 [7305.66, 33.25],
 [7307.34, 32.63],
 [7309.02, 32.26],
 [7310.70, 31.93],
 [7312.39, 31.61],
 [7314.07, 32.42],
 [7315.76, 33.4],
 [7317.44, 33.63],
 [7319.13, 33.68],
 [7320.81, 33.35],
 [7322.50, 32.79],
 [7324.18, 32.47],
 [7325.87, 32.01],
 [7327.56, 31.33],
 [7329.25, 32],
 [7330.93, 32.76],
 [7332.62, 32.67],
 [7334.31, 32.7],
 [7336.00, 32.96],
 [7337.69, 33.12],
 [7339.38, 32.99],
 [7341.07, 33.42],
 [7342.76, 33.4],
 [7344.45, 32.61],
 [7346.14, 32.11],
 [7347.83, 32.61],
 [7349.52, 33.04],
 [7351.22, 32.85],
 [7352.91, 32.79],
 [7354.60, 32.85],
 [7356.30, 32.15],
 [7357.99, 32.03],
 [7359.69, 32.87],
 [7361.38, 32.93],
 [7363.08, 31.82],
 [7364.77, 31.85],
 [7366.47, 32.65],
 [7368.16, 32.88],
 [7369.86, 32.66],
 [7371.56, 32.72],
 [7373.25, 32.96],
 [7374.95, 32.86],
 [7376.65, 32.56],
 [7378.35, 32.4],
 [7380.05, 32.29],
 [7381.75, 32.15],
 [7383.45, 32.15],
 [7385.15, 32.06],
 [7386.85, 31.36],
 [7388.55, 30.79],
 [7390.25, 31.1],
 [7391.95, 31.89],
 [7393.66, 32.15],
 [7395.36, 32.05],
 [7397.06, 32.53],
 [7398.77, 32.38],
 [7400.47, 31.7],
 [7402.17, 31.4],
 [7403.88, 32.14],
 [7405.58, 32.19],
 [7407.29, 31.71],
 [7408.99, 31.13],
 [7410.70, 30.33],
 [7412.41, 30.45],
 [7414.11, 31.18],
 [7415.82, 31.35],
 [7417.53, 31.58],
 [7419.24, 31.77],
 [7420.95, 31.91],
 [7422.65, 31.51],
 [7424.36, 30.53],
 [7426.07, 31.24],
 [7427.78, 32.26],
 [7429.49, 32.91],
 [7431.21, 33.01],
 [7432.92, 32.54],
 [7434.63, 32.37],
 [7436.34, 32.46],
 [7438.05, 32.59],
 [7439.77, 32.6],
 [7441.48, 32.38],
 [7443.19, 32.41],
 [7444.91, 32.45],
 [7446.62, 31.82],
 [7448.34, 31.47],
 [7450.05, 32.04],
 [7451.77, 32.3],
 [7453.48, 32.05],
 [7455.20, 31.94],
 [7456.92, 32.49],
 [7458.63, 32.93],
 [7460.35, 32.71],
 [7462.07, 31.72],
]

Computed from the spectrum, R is 0.1 AA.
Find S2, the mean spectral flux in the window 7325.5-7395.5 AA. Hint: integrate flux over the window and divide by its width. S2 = 32.4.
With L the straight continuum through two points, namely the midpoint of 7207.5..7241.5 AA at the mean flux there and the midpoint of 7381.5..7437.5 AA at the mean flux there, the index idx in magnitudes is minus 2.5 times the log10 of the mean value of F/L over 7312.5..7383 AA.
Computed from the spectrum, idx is -0.01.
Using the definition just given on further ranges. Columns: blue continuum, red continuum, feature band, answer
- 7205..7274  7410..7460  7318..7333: 0.00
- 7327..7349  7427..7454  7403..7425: 0.04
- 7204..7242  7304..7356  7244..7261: -0.01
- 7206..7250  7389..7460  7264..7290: -0.01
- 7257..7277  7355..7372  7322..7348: 0.00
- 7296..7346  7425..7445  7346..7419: 0.02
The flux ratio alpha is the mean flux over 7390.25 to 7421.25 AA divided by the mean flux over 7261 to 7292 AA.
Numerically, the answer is 0.96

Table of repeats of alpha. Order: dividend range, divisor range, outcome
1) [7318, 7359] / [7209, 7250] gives 0.98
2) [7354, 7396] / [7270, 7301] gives 0.98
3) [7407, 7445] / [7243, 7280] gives 0.96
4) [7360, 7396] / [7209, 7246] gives 0.97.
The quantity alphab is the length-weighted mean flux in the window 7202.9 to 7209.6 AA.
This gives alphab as 32.4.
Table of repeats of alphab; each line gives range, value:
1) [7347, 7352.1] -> 32.8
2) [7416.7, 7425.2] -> 31.5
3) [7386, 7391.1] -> 31.1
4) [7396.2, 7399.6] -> 32.4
